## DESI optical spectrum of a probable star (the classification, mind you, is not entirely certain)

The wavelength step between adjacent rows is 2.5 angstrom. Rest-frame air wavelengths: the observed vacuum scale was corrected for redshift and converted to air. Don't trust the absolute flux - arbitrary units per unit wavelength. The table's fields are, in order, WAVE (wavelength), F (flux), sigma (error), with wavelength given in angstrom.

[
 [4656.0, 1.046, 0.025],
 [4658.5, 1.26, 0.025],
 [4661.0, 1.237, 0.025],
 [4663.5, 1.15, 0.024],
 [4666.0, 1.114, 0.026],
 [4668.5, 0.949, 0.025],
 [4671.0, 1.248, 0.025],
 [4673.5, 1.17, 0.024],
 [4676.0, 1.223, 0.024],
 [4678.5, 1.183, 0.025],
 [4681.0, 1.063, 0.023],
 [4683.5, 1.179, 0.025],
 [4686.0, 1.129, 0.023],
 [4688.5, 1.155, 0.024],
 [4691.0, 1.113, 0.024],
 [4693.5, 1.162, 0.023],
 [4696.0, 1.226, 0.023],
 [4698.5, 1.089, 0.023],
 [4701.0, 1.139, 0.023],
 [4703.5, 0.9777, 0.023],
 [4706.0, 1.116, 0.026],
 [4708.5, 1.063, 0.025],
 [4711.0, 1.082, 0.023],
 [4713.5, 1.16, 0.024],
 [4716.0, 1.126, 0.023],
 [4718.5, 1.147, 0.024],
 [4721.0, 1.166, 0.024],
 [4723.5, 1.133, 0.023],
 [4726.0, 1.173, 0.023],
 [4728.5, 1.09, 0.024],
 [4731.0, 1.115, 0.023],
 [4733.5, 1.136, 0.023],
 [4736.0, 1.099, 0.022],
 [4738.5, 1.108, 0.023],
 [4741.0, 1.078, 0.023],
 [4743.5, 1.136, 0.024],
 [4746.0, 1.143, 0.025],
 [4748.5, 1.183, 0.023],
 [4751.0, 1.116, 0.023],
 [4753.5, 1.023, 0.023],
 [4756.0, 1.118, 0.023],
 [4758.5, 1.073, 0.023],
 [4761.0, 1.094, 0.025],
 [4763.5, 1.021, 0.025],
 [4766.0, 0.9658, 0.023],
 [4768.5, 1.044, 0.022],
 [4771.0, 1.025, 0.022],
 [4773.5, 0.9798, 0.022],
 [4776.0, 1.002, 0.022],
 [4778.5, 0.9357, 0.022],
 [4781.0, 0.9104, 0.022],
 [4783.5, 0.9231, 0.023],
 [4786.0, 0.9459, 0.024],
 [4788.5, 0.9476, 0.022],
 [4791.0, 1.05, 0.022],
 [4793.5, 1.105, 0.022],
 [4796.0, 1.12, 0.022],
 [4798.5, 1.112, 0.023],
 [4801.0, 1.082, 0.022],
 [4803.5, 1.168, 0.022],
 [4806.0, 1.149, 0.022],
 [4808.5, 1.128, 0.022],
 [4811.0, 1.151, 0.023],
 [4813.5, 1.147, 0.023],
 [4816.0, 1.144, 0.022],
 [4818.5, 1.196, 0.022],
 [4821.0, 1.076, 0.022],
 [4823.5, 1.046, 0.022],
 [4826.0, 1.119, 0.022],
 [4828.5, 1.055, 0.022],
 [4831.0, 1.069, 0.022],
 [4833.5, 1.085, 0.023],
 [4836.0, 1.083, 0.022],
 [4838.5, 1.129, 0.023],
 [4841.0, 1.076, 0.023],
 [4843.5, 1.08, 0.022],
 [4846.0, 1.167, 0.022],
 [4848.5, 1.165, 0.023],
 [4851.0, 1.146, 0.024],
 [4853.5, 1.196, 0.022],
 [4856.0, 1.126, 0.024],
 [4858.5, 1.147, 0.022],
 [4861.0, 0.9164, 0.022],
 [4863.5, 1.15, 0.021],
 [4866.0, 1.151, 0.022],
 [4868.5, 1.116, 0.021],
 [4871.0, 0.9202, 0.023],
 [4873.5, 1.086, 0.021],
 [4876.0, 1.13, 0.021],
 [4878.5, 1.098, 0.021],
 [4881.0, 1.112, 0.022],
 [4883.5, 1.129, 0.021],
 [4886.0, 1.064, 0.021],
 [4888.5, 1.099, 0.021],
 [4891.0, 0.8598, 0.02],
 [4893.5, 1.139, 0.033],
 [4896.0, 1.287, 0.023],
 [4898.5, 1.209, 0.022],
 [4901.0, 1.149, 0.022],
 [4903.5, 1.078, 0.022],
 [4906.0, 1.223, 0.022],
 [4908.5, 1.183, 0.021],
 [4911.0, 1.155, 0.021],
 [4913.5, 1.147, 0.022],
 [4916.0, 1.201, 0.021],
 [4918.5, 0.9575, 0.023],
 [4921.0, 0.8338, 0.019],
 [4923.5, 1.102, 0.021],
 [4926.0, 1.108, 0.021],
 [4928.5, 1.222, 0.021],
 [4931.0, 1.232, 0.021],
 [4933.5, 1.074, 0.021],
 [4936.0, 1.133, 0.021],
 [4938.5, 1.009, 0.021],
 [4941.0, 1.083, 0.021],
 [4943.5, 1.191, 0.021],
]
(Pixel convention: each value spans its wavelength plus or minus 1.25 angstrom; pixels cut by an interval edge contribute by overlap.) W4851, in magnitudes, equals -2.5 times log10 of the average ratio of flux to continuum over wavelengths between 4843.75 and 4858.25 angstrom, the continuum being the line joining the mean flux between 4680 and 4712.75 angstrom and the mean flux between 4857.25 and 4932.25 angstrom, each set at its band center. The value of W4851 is -0.04 mag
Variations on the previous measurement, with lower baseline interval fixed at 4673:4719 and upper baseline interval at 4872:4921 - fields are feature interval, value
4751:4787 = 0.12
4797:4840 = 0.01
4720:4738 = 0.00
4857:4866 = 0.03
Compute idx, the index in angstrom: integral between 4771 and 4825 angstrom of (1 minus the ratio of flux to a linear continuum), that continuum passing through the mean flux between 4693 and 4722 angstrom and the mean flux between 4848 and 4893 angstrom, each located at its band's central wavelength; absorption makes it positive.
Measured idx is 2.0 angstrom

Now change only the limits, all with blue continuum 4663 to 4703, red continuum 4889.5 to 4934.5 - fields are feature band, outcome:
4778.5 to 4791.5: 2.1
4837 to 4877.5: 0.7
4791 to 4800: 0.2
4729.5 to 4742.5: 0.3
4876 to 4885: 0.1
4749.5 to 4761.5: 0.5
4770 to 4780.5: 1.4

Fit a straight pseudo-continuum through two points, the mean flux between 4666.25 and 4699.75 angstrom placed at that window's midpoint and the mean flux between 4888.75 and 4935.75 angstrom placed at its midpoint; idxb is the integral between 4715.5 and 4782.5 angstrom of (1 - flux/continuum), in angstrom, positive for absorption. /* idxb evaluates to 3.5 angstrom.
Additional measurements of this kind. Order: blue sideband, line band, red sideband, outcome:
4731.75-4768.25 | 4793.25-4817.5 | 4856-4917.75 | -0.70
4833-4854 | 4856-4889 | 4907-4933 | 0.97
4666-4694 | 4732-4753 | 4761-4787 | -1.75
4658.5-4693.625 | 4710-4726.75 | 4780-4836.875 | -0.18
